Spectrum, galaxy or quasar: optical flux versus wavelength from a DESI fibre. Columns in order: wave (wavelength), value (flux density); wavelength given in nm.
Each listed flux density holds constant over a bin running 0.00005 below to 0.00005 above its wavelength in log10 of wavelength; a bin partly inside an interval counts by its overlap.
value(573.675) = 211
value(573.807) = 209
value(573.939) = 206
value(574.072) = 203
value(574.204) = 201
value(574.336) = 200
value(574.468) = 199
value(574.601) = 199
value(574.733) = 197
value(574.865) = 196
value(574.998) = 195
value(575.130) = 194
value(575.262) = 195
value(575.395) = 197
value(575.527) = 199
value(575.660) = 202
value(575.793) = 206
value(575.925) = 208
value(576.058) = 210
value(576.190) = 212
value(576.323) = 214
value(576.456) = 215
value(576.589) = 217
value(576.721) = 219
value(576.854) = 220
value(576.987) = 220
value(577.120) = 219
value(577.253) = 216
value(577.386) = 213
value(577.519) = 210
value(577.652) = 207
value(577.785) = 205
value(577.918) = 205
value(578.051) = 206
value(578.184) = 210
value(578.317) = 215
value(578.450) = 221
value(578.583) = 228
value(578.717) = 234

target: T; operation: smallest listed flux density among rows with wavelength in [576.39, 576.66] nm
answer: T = 215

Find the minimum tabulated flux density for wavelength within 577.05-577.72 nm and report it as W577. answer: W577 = 207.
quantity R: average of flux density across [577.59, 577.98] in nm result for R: 206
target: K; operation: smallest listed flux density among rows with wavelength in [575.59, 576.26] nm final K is 202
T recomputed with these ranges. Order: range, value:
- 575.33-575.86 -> 197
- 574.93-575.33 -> 194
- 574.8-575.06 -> 195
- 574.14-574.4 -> 200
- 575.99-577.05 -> 210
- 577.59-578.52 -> 205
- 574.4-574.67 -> 199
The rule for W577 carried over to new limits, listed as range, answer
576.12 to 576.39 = 212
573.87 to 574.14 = 203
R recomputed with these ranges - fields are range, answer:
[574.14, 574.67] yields 200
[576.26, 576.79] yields 216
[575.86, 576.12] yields 209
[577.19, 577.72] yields 211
